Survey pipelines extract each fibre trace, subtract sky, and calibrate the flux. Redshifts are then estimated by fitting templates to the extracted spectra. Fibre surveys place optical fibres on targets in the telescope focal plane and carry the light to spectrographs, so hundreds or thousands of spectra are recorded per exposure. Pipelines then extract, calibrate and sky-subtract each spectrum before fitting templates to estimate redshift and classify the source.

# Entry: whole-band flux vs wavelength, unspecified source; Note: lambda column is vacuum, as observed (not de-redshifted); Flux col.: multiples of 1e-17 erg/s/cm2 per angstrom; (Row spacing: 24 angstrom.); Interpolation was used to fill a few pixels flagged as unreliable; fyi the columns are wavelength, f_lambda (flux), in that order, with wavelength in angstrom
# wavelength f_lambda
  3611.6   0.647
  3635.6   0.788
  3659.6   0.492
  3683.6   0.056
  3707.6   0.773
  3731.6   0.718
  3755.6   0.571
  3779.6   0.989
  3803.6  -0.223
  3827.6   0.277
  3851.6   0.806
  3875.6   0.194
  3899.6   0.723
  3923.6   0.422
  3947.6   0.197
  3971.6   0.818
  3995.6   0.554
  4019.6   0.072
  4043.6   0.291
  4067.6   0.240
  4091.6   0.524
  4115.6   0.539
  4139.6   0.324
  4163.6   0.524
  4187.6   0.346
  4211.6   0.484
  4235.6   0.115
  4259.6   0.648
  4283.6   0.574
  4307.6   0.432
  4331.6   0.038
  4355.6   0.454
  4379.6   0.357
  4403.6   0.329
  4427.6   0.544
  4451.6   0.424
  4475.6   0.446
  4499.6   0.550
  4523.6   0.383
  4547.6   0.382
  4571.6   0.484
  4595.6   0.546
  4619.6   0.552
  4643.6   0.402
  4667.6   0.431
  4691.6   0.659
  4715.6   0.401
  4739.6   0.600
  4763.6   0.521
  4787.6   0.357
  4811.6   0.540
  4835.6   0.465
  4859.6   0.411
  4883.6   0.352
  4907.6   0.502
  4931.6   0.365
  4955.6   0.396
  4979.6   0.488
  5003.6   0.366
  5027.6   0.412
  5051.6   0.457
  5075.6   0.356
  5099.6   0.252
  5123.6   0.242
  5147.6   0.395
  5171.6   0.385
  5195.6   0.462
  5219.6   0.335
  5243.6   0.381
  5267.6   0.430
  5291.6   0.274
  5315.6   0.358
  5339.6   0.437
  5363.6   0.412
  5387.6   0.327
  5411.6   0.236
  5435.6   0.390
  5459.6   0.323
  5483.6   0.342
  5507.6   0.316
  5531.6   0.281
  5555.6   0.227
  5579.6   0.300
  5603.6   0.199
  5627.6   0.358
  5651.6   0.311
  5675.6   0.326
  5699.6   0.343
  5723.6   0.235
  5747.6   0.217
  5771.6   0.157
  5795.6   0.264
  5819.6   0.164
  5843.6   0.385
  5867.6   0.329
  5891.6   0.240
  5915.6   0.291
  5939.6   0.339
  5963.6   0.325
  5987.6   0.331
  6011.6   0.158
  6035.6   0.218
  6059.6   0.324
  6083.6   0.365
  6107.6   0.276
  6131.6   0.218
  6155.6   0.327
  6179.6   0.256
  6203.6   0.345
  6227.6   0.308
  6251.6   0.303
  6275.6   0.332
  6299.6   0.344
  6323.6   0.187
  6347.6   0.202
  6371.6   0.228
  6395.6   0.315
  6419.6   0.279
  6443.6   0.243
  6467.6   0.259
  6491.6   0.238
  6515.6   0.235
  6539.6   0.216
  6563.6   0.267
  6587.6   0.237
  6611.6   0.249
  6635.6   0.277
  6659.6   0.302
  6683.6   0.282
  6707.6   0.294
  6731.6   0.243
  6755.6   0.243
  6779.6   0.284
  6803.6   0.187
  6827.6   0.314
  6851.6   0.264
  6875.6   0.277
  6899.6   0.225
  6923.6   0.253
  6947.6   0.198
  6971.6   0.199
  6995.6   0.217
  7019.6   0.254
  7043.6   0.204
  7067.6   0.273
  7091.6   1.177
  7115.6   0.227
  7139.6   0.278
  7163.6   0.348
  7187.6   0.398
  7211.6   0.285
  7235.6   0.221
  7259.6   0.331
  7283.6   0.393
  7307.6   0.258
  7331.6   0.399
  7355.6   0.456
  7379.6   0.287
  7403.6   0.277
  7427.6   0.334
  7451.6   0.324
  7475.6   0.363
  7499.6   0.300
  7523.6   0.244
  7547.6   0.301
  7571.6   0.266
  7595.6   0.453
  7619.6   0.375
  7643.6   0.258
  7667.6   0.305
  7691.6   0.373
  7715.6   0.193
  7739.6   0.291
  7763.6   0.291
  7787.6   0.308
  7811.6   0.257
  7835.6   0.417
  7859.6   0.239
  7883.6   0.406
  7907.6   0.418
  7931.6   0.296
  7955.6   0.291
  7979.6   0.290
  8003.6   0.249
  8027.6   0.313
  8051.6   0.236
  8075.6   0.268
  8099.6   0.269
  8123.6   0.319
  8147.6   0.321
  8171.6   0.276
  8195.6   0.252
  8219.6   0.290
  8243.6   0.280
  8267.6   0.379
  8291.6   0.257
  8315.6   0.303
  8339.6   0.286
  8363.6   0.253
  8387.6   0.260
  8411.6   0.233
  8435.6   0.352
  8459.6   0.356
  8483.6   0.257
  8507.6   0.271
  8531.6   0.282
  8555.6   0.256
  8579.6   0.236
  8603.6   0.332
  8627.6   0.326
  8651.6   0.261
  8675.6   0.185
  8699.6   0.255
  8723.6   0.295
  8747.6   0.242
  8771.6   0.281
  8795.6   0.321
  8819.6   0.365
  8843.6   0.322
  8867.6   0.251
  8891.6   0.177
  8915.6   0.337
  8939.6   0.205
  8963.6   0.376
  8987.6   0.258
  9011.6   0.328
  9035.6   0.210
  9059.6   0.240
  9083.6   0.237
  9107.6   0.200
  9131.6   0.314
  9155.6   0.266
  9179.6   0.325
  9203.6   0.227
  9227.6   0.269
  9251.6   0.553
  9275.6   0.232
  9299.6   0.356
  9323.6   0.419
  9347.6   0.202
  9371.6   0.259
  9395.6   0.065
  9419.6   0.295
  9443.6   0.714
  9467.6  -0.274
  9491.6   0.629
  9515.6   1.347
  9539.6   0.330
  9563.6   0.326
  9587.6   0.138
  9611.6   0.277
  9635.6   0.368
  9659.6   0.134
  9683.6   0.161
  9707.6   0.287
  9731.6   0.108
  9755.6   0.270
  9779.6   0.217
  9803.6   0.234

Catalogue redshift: 0.902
